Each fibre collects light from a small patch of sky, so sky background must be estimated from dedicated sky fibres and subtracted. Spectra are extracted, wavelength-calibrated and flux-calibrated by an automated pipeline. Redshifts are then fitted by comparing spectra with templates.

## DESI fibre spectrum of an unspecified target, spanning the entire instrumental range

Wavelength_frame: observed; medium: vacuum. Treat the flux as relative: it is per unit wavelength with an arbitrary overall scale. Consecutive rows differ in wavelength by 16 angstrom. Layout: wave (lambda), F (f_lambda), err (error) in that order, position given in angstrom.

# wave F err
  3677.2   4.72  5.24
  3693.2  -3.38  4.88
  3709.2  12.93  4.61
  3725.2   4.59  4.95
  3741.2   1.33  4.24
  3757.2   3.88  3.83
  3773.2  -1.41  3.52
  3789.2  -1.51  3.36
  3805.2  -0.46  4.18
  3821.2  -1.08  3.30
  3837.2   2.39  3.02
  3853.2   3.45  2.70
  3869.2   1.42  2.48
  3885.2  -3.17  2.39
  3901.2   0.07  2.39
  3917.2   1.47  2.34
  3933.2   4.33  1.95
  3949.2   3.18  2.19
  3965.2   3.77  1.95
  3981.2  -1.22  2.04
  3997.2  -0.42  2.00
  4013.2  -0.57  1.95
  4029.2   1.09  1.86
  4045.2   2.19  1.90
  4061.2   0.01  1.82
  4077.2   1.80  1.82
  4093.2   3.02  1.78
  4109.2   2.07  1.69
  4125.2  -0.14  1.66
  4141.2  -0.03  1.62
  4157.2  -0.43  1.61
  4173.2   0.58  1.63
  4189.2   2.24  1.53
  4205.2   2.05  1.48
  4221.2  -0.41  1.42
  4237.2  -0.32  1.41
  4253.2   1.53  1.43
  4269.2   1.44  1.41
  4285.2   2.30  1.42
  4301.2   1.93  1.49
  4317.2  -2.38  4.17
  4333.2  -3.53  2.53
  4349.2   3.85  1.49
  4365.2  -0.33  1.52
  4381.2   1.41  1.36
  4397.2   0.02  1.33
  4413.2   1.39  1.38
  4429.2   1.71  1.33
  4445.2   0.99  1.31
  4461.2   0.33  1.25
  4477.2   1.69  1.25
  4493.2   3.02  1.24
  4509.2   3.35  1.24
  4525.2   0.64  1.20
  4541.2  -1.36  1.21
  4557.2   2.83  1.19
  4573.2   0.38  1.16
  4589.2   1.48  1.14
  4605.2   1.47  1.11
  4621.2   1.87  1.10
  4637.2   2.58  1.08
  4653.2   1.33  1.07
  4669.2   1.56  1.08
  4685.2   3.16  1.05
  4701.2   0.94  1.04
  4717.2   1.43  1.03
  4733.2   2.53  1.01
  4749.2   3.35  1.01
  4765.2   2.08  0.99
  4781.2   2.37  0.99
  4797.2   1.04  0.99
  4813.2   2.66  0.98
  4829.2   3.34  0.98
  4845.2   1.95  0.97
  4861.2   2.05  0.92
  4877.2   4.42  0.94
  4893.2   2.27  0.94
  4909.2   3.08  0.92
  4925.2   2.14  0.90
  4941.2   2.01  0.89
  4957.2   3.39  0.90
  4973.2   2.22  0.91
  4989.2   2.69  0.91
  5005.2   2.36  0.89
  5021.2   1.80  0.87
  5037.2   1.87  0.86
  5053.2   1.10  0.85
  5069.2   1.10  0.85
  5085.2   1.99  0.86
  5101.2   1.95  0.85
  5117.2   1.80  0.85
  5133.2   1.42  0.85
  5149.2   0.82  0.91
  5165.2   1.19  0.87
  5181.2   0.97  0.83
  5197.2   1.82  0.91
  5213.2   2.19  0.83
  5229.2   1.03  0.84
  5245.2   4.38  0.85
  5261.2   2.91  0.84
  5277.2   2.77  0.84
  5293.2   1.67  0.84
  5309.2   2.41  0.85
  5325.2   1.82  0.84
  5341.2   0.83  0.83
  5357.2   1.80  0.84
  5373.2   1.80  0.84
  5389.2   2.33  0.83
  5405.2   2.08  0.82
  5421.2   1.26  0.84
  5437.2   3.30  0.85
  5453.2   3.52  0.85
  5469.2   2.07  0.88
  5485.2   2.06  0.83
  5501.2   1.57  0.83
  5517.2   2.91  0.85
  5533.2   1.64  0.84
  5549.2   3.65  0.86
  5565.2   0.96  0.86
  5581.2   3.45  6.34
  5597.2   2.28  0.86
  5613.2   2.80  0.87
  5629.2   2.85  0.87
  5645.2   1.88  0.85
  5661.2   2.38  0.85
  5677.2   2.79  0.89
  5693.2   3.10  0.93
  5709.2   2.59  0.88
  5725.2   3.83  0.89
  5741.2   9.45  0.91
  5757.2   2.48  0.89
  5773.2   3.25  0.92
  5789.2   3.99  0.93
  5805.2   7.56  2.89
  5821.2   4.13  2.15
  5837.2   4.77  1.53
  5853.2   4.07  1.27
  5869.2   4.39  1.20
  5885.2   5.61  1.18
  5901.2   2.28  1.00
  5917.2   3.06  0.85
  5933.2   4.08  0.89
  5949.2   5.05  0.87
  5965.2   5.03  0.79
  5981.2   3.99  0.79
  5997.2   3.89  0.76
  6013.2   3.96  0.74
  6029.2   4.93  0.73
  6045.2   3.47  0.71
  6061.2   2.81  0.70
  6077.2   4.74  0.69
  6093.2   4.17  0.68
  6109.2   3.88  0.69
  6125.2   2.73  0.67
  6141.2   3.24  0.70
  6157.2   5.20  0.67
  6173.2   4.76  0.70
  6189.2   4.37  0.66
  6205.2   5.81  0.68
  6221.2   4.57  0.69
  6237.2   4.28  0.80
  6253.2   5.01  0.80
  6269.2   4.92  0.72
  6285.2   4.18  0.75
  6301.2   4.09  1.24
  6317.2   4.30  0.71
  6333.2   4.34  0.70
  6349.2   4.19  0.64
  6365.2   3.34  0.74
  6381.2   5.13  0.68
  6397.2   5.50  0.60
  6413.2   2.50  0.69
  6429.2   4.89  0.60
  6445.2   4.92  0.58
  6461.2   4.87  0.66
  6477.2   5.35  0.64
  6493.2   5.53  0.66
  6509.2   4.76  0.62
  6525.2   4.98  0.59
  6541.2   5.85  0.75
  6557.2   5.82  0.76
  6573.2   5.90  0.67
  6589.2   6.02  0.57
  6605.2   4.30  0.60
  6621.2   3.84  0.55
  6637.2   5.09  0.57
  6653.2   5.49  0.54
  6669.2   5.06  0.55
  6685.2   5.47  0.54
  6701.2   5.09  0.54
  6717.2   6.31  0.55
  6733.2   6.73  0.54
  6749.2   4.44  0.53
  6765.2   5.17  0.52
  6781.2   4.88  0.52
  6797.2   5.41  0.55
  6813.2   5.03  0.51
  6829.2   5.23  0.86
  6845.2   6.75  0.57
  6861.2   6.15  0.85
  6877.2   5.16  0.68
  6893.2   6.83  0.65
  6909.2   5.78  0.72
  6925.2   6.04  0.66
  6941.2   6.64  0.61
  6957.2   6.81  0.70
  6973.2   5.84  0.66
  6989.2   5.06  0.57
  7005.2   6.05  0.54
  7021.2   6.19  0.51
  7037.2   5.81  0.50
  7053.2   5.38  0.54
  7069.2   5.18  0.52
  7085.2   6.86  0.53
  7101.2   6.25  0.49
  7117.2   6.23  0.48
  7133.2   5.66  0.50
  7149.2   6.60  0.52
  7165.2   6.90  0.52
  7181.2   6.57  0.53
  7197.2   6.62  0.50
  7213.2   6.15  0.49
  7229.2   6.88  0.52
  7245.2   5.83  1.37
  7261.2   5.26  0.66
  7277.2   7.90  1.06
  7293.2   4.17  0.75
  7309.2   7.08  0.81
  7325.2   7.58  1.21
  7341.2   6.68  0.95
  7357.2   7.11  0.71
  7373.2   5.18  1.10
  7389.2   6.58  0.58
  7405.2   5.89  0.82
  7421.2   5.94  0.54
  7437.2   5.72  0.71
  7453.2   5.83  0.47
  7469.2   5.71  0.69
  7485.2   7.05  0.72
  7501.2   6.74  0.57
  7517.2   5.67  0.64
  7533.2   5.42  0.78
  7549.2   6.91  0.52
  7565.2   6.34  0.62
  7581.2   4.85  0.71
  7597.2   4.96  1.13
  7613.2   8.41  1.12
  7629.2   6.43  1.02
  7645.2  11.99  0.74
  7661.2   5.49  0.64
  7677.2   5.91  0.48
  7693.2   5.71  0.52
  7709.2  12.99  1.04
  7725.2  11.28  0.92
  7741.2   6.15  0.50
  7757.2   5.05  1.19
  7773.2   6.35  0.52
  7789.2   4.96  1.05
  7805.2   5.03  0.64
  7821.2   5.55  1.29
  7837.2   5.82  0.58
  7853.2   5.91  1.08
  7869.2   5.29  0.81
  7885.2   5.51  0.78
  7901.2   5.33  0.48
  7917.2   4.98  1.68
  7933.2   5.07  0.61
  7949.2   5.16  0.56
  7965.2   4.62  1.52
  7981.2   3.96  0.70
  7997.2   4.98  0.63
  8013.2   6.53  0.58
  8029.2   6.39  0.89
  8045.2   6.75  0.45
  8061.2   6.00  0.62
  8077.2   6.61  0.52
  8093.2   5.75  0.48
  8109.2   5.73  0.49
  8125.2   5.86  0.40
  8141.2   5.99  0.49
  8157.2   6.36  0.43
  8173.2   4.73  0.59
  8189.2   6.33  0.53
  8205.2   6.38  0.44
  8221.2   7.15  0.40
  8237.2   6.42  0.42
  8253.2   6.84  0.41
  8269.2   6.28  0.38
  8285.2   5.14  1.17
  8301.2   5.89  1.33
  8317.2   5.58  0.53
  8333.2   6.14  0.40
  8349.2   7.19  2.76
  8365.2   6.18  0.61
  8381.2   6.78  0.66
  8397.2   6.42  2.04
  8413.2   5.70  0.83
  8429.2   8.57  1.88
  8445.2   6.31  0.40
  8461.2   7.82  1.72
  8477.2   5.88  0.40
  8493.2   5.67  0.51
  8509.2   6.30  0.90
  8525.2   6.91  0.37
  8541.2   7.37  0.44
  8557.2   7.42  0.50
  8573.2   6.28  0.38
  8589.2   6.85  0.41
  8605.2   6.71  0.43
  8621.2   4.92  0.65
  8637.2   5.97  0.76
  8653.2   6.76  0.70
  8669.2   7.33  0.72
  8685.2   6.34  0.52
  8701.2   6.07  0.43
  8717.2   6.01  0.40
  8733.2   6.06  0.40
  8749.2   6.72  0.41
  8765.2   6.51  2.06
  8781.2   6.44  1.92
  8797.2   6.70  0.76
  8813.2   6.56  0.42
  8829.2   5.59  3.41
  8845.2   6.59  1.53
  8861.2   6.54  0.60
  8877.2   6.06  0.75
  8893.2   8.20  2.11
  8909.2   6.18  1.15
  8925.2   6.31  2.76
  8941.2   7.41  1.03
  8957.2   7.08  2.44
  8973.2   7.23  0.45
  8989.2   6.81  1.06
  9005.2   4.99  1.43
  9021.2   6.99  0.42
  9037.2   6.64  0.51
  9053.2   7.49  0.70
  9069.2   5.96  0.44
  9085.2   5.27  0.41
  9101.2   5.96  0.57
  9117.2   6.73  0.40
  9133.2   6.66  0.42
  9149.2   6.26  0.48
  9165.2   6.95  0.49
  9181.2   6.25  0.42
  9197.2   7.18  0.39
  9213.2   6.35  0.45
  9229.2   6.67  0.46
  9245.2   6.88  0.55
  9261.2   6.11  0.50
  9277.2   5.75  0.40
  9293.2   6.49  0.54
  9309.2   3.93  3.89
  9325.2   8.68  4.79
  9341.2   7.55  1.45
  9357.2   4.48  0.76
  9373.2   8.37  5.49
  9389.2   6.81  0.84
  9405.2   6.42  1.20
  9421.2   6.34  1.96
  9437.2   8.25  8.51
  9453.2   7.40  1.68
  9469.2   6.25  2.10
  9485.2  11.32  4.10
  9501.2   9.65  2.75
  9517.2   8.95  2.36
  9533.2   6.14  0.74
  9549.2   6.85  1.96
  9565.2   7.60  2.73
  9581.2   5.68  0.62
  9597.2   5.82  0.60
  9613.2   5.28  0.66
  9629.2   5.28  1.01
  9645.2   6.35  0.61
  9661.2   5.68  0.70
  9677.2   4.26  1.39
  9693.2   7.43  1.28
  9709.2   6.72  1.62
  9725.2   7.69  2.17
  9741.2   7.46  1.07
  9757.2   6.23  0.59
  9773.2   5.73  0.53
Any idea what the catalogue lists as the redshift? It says 0.54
